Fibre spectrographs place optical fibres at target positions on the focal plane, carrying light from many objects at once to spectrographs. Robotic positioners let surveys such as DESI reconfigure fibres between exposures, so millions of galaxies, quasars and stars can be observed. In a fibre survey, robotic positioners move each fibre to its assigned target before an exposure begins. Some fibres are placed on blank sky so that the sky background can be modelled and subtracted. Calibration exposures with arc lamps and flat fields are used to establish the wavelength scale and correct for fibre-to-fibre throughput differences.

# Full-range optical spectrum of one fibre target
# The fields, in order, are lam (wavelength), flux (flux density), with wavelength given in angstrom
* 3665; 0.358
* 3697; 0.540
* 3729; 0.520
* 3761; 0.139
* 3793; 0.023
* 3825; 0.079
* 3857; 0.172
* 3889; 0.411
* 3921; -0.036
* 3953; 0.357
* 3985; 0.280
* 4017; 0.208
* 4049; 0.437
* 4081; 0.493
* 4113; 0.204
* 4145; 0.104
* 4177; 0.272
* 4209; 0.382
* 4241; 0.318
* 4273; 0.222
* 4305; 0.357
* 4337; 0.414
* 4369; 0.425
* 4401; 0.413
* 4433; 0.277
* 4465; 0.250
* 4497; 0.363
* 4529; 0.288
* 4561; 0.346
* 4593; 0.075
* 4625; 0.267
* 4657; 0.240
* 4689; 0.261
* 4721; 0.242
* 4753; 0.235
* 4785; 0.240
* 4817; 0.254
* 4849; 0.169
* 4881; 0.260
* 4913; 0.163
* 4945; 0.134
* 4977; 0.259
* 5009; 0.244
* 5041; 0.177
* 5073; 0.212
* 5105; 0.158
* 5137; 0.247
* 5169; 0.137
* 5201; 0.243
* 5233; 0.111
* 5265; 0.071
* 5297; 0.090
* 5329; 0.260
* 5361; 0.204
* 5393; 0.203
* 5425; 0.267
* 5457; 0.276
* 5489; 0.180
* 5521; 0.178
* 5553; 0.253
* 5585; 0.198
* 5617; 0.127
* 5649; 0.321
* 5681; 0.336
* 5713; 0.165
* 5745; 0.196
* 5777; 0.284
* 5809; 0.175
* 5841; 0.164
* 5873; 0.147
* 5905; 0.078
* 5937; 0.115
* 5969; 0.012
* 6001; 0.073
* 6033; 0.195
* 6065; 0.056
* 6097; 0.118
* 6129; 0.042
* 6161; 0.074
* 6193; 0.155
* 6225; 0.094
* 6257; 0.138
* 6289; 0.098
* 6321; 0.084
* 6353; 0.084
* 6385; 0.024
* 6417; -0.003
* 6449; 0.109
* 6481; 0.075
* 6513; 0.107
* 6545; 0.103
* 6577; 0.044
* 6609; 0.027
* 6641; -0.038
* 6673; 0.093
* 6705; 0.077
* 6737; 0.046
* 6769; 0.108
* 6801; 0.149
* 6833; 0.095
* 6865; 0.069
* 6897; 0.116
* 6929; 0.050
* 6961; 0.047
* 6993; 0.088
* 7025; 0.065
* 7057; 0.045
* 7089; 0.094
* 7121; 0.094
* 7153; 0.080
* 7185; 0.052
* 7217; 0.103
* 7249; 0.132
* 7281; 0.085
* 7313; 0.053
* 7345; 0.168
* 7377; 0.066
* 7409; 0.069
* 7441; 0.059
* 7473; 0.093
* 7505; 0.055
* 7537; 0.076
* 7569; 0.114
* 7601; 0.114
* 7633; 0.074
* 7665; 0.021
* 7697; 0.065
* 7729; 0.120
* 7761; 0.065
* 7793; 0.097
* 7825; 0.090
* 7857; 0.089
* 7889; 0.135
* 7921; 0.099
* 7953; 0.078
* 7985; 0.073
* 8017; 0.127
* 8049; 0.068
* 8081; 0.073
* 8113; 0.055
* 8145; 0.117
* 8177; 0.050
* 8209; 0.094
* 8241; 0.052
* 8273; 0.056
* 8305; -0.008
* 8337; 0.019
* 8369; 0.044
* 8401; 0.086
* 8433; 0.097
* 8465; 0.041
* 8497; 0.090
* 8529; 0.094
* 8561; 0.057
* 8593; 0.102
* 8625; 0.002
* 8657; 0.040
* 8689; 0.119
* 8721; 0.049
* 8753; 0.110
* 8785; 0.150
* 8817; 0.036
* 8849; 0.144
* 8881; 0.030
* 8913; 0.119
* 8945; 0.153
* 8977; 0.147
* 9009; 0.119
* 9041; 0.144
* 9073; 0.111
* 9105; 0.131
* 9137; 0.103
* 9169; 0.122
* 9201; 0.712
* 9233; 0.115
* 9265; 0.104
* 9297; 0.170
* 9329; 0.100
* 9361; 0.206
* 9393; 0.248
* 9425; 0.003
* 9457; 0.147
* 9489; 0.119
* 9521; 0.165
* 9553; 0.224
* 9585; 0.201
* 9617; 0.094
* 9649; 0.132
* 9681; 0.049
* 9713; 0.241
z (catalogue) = 1.47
